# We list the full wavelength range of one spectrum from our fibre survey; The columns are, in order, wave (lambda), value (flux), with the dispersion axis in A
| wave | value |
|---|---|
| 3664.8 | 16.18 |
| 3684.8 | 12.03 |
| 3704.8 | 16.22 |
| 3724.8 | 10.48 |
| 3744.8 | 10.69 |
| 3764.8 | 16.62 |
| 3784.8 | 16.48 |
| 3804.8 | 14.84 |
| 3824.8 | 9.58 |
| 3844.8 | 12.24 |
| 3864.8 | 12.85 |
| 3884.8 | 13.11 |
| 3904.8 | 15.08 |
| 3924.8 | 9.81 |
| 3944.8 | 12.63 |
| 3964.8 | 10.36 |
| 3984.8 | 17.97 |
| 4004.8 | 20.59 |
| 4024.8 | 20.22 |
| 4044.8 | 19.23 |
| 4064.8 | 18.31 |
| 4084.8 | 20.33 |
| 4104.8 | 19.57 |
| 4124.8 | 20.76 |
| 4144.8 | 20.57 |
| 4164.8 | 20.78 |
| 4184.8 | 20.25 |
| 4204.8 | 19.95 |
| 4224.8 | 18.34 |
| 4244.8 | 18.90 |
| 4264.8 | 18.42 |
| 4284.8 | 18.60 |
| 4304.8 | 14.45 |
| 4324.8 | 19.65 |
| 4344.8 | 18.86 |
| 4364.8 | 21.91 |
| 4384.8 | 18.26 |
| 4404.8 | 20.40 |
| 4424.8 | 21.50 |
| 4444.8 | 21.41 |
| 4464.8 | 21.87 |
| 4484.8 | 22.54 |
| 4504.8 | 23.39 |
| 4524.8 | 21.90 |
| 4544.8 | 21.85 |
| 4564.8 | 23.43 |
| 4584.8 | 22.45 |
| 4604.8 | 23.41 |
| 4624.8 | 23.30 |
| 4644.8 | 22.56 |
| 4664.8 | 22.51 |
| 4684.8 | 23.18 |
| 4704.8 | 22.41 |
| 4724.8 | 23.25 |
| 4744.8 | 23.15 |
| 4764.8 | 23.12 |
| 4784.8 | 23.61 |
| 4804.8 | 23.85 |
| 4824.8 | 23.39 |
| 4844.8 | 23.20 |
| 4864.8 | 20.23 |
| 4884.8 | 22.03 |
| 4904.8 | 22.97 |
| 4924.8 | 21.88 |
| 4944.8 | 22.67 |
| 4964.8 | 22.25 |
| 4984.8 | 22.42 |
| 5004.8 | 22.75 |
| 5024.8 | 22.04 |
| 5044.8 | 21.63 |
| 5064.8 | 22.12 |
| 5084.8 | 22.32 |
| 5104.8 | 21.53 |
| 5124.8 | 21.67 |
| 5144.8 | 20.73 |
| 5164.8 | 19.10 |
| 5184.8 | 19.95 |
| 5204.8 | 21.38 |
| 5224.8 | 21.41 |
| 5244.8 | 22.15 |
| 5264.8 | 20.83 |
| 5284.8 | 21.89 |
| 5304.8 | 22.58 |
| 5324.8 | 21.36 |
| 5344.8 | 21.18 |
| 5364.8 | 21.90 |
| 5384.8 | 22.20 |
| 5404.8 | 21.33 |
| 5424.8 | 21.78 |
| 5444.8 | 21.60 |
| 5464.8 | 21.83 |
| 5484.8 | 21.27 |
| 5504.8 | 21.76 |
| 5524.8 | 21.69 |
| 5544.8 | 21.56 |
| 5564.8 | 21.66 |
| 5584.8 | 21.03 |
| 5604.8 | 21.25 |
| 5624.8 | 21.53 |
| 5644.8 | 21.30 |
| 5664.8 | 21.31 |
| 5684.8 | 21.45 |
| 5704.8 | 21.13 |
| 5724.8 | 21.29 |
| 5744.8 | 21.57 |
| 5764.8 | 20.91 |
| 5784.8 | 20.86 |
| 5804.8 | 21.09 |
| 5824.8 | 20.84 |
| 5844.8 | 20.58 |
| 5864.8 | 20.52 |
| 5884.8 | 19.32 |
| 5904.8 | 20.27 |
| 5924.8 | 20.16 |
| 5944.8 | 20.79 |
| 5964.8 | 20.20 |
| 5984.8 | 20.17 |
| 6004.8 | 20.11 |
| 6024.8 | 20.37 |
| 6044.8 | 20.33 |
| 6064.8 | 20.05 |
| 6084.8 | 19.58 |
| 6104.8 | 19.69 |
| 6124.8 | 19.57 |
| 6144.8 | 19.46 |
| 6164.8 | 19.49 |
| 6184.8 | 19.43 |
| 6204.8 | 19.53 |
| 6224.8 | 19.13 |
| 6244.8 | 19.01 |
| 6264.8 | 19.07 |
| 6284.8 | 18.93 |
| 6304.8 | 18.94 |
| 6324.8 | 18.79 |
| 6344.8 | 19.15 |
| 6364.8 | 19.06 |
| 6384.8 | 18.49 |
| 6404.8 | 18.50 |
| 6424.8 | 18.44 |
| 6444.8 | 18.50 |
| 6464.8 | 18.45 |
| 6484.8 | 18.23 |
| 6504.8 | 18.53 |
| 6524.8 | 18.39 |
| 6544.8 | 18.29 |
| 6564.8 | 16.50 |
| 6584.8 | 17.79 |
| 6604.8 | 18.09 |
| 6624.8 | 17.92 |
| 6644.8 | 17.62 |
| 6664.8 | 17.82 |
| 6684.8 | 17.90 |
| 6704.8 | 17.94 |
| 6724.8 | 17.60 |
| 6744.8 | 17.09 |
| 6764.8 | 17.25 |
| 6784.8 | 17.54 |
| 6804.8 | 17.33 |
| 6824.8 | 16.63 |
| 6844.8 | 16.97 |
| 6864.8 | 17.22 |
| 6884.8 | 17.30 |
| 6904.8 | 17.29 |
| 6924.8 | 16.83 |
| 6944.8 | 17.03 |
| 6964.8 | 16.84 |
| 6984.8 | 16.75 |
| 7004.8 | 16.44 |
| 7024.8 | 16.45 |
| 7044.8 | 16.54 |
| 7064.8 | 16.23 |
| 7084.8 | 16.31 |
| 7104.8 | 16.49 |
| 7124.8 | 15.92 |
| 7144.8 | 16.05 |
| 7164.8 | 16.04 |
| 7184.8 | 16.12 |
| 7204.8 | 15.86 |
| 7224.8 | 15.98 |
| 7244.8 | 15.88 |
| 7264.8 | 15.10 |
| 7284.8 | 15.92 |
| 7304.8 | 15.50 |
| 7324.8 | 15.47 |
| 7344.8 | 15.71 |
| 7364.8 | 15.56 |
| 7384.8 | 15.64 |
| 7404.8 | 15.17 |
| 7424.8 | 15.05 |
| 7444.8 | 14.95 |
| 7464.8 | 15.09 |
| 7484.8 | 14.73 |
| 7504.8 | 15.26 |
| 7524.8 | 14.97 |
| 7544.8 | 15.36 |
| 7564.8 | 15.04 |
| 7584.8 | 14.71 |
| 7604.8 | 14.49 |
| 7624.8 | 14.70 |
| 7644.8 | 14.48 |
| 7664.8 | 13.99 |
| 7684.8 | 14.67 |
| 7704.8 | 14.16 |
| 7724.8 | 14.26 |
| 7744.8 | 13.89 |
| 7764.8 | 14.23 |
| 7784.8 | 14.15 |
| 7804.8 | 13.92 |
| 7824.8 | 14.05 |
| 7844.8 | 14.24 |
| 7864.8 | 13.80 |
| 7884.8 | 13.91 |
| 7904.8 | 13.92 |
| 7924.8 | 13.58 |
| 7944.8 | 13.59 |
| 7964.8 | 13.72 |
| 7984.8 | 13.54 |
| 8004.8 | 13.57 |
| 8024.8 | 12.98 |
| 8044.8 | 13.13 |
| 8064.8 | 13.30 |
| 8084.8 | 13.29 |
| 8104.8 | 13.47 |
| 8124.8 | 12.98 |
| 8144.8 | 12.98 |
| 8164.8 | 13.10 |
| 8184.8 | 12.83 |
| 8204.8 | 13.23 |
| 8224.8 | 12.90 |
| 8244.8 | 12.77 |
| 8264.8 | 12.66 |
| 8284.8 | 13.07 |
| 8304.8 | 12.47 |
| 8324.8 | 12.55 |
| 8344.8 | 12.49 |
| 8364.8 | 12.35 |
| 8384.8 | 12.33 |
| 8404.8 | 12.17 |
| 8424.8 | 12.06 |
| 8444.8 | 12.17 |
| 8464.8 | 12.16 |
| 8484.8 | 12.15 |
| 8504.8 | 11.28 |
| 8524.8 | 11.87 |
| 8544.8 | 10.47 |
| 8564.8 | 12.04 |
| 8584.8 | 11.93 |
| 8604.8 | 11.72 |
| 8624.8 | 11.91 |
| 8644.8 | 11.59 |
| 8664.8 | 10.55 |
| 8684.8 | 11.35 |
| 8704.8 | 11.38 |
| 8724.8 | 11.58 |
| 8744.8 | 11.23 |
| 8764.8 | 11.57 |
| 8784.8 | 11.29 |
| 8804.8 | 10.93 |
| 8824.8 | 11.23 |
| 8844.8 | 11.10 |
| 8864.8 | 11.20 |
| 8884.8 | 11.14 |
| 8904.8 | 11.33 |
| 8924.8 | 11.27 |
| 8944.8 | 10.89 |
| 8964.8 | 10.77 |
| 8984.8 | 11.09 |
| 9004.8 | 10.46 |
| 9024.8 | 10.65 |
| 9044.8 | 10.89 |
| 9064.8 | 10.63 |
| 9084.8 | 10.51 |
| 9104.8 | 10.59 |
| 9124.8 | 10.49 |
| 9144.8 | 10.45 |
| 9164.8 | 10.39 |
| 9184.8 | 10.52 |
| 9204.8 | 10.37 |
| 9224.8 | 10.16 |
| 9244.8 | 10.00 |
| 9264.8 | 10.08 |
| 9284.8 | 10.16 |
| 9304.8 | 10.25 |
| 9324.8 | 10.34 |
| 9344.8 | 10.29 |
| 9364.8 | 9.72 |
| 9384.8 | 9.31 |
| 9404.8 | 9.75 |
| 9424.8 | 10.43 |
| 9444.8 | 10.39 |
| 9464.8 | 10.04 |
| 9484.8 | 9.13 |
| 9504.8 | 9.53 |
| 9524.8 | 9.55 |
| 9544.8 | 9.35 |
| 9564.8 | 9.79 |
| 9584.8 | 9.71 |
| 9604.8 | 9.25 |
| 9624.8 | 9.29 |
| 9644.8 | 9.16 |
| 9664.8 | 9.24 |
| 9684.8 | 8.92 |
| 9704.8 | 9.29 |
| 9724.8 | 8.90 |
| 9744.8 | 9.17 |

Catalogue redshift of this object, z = 0.00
